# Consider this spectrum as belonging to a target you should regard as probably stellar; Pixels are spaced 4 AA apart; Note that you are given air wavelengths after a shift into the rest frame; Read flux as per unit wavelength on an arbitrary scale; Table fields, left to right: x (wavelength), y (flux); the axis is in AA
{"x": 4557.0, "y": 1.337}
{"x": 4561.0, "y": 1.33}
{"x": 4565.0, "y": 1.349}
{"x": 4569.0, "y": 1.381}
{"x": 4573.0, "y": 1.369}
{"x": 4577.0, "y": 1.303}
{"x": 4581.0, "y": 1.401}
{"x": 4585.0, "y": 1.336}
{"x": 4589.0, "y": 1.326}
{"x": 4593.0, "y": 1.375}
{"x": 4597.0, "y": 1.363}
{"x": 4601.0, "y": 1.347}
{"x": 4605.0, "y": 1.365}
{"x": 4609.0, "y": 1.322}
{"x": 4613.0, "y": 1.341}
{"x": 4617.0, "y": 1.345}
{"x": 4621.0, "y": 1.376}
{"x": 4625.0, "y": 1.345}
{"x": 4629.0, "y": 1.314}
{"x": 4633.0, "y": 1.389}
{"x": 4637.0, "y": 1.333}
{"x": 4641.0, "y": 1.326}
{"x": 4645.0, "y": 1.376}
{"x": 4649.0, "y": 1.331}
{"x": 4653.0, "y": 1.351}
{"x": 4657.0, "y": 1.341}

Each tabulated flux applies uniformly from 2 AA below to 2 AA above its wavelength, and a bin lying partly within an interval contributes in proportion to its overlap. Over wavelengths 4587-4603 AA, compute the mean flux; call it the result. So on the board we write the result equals 1.35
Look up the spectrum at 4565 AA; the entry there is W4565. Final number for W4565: 1.349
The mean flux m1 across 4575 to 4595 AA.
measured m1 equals 1.35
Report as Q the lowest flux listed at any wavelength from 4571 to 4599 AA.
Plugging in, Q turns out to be 1.303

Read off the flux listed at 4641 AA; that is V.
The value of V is 1.326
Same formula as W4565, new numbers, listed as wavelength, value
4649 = 1.331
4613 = 1.341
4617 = 1.345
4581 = 1.401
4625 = 1.345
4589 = 1.326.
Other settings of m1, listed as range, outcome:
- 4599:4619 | 1.34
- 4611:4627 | 1.35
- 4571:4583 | 1.36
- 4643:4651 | 1.35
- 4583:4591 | 1.33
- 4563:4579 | 1.35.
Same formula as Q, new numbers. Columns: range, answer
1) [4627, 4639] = 1.314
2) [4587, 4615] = 1.322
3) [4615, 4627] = 1.345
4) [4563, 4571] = 1.349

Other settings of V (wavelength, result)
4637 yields 1.333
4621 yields 1.376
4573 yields 1.369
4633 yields 1.389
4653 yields 1.351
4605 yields 1.365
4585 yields 1.336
